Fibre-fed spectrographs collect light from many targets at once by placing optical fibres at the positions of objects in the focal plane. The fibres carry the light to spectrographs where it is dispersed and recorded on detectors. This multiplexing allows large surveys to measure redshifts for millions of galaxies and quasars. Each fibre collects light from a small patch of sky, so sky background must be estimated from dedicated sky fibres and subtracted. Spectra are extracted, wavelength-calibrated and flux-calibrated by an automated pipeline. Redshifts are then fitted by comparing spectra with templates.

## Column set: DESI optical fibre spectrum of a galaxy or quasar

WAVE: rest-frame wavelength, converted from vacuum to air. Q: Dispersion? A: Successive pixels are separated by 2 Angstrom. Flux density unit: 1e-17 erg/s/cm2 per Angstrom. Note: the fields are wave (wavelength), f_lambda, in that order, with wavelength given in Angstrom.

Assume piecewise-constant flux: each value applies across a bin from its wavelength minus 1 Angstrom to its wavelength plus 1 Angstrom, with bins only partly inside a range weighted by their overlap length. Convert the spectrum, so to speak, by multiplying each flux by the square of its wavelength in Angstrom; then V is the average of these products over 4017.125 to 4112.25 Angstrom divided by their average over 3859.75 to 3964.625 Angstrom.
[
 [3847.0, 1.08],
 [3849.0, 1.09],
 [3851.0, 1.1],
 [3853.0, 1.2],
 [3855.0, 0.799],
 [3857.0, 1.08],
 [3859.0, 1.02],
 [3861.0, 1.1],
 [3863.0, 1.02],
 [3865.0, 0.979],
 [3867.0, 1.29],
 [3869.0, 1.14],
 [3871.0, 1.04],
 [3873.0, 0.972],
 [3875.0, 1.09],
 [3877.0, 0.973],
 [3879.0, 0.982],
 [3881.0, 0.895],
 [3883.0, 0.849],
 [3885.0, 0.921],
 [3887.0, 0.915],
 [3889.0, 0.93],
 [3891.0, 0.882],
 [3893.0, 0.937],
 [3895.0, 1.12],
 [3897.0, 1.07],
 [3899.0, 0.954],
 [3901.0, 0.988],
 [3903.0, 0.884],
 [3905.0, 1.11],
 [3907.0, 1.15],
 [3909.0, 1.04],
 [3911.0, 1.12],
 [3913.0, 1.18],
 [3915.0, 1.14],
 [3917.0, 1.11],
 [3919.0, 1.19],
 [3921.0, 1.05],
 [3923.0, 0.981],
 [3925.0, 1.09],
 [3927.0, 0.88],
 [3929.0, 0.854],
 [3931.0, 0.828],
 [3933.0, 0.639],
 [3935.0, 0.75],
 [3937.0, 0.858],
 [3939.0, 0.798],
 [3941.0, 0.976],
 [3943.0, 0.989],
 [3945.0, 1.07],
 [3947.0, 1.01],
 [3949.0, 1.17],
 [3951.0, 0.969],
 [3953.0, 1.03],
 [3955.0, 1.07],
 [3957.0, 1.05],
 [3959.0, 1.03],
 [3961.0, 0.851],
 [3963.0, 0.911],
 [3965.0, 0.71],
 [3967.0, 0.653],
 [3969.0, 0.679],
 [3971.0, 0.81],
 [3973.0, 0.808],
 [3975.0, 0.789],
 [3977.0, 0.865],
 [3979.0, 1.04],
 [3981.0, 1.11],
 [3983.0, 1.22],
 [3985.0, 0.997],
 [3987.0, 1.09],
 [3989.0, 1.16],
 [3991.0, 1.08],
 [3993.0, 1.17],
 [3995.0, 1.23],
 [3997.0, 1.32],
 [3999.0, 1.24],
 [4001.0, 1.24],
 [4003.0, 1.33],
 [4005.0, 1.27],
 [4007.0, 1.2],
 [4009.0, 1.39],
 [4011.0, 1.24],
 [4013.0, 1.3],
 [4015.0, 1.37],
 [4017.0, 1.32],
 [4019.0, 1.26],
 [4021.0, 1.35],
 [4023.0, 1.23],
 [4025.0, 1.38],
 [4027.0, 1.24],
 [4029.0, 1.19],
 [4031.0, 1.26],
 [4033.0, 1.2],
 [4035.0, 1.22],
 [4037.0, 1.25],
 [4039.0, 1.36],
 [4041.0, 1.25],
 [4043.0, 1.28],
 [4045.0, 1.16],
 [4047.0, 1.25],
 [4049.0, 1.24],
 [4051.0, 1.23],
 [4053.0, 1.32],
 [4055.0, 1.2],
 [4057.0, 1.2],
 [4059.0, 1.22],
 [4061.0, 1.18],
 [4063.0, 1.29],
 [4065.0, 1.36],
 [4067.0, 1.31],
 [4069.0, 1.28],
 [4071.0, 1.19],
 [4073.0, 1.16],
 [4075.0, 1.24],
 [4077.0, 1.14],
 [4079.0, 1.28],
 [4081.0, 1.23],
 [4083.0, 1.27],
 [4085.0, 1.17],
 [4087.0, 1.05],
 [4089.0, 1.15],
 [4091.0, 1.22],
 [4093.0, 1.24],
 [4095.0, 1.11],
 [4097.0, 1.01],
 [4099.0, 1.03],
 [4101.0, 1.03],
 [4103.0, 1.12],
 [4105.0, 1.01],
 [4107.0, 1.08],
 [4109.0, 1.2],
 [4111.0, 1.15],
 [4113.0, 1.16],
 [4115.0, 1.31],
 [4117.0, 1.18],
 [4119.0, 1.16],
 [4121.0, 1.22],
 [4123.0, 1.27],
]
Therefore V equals 1.31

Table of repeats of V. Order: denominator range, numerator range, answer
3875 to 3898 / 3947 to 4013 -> 1.16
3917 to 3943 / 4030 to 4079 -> 1.44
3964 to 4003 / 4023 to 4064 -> 1.26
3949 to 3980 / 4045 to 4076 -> 1.46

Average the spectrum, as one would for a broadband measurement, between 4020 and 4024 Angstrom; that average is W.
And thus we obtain 1.29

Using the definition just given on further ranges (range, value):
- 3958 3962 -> 0.941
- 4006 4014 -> 1.28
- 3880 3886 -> 0.888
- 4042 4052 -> 1.23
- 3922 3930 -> 0.951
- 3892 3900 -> 1.02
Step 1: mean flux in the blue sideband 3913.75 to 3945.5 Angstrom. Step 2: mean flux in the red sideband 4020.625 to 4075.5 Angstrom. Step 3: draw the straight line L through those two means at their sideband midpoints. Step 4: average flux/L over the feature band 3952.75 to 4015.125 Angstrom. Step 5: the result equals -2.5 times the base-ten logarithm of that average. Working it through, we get 0.03 mag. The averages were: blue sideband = 0.95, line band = 1.07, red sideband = 1.25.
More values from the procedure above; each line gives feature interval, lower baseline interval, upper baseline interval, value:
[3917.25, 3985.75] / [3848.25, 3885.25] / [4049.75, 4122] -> 0.17 mag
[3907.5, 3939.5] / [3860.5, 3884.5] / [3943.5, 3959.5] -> 0.07 mag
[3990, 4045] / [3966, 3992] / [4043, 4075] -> -0.17 mag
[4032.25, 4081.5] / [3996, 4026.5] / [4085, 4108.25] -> -0.05 mag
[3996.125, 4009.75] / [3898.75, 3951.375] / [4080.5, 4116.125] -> -0.21 mag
